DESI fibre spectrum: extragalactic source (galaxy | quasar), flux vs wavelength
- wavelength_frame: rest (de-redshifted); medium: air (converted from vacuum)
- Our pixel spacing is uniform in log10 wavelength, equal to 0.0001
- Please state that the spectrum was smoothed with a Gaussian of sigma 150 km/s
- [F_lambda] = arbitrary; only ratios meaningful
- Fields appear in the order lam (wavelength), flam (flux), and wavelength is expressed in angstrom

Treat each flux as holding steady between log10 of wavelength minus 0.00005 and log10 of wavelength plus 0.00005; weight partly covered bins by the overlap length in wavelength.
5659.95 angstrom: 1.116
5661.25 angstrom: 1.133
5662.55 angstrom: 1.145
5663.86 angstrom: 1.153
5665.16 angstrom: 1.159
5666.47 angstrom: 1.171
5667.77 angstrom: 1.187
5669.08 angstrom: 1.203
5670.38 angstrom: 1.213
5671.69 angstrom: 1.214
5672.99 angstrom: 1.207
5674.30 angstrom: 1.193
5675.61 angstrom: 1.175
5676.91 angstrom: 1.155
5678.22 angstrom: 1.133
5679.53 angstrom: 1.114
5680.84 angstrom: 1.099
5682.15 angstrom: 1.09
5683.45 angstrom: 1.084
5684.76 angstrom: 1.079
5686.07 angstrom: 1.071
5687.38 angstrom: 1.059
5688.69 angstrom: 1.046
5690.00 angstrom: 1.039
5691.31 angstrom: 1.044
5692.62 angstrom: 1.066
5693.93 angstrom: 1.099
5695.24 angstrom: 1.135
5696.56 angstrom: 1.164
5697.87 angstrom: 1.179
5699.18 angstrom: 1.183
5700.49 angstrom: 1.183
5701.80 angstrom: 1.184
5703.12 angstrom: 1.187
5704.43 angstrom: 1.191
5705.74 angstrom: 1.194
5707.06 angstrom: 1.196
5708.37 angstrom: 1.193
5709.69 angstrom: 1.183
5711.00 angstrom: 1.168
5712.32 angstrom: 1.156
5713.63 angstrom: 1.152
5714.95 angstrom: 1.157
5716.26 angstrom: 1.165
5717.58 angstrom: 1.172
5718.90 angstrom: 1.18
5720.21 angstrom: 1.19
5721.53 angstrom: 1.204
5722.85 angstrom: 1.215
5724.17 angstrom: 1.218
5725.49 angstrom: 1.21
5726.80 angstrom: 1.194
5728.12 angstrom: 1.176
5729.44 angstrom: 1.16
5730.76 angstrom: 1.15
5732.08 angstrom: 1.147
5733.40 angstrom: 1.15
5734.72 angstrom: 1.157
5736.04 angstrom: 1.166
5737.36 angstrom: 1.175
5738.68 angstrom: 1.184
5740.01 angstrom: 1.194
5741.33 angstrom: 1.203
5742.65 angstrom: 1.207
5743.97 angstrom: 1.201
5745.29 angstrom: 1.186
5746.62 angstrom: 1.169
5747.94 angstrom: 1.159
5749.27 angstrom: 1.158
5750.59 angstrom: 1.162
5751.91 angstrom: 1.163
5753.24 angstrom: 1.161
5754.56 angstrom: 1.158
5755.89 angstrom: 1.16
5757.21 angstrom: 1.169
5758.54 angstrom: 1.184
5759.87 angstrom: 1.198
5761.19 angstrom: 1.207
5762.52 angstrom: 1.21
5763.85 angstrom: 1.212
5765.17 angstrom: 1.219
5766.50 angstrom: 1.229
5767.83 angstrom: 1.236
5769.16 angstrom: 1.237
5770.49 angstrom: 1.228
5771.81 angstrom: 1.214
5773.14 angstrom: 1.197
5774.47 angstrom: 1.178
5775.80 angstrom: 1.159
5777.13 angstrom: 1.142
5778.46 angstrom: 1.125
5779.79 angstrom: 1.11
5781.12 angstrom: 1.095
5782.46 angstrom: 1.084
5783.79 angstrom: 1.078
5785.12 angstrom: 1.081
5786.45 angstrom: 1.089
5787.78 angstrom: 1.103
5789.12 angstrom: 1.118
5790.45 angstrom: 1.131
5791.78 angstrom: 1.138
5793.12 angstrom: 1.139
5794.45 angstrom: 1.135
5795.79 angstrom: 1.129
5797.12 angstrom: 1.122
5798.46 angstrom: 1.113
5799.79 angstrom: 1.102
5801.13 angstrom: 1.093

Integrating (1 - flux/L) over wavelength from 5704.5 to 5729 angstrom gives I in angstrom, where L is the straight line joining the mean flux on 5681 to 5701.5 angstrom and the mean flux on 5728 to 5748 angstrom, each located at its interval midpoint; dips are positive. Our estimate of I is -0.9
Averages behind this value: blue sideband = 1.1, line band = 1.18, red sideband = 1.17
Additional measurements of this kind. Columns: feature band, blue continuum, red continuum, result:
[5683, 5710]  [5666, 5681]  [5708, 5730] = 1.1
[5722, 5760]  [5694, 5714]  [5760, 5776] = 0.6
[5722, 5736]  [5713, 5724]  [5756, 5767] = 0.1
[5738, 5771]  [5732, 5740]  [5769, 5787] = -1.0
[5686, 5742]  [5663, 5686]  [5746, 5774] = 0.5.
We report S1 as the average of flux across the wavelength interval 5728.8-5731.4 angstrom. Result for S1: 1.15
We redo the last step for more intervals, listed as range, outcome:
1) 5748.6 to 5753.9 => 1.16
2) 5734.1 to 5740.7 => 1.17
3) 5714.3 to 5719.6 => 1.17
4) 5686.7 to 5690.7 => 1.05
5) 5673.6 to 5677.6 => 1.17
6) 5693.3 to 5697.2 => 1.13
